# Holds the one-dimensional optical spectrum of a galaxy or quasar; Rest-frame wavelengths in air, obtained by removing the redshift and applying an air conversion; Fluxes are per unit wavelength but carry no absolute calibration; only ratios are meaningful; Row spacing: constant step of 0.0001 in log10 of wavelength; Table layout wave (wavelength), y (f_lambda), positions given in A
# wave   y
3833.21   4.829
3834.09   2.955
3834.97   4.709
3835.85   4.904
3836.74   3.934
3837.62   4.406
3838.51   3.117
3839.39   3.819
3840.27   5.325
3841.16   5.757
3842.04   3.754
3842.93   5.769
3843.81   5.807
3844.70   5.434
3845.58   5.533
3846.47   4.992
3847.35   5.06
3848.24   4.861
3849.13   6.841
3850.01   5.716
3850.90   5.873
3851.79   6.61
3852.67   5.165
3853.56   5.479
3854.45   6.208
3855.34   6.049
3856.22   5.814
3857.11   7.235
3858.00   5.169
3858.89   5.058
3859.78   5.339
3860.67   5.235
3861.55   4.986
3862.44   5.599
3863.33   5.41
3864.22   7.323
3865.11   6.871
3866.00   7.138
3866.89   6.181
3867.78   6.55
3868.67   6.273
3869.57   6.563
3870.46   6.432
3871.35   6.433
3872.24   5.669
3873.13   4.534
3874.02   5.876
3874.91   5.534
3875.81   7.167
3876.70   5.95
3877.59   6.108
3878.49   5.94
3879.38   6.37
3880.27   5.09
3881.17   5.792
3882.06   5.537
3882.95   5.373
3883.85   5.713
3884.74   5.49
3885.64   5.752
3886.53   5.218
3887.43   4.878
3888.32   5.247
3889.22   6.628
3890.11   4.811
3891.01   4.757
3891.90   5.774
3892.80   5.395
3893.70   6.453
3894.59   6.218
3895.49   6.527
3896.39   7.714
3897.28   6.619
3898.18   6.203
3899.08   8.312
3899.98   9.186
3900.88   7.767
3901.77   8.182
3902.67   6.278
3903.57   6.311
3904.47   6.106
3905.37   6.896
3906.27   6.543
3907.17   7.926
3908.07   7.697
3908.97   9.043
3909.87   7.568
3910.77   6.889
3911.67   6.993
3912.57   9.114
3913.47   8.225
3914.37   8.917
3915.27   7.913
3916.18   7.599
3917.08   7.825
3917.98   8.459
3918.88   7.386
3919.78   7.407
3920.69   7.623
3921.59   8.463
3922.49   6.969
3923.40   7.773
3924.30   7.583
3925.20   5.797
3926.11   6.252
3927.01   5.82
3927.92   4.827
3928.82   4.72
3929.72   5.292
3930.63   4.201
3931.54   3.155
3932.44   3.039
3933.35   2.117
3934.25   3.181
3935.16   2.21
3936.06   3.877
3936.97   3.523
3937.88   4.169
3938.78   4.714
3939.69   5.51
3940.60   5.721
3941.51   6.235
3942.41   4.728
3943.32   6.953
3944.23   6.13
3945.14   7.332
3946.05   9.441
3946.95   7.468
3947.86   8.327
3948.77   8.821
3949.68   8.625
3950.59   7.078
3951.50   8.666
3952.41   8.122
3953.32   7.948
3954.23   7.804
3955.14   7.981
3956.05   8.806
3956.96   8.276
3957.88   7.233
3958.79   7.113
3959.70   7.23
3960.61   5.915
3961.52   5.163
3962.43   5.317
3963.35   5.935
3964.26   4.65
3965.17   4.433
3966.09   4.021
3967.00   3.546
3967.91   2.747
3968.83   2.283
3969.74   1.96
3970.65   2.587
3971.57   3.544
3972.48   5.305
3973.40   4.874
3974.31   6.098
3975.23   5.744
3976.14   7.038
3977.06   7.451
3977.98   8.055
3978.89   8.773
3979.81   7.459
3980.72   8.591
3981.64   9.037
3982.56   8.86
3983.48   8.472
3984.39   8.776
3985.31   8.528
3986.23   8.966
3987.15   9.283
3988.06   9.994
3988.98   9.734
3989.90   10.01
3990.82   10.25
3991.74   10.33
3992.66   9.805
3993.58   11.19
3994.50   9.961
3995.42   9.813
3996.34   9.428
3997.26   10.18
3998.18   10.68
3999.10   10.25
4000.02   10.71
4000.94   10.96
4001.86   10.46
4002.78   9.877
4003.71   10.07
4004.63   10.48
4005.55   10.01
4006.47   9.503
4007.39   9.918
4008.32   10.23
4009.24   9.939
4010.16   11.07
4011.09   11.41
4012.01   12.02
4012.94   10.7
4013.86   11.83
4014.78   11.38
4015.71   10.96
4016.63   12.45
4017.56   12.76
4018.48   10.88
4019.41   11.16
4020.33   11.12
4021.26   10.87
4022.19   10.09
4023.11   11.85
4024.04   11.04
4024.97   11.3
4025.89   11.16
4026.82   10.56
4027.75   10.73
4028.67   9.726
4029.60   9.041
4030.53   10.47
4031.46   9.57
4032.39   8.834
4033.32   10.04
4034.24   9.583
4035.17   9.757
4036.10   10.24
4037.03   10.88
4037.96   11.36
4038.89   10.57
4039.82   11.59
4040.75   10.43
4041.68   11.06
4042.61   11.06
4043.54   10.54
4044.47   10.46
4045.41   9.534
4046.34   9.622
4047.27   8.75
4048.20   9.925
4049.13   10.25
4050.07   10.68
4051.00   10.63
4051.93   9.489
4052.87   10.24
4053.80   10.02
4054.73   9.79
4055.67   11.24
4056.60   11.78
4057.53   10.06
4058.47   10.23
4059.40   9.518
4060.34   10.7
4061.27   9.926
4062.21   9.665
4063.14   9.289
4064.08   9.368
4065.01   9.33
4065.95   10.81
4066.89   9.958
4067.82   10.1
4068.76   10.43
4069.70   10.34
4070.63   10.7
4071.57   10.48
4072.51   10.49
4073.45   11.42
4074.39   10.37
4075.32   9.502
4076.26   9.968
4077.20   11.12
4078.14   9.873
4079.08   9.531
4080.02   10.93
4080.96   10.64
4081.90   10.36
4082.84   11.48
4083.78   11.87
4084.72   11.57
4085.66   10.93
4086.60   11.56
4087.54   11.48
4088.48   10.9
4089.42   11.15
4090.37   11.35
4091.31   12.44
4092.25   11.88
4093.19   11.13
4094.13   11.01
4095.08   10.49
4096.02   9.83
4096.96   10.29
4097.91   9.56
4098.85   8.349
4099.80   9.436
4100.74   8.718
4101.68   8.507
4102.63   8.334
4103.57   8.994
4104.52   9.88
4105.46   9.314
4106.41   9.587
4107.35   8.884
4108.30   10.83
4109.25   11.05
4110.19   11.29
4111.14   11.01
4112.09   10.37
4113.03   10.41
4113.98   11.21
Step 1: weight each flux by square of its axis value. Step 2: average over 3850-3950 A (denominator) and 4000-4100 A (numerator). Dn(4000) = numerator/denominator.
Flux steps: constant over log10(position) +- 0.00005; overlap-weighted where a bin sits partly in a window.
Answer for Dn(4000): 1.81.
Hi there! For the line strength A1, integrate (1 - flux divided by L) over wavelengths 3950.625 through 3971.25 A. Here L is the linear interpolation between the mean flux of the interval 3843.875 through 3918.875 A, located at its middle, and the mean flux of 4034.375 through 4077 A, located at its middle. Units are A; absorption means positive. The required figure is 5.8 A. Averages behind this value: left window 6.36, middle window 5.81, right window 10.3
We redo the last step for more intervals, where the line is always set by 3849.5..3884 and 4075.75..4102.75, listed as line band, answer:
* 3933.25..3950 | 3.8 A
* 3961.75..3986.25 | 6.6 A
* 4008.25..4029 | -4.7 A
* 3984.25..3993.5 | -1.3 A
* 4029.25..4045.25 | -1.5 A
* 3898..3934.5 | 0.7 A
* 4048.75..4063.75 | -0.6 A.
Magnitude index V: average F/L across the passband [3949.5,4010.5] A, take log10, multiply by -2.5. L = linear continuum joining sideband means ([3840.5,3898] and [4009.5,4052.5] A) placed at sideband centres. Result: 0.16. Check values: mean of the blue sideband 5.82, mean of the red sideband 10.6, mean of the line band 7.96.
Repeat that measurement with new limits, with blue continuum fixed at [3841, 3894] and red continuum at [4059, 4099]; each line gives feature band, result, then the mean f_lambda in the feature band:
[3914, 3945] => 0.227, 5.77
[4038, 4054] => -0.058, 10.3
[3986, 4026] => -0.191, 10.6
